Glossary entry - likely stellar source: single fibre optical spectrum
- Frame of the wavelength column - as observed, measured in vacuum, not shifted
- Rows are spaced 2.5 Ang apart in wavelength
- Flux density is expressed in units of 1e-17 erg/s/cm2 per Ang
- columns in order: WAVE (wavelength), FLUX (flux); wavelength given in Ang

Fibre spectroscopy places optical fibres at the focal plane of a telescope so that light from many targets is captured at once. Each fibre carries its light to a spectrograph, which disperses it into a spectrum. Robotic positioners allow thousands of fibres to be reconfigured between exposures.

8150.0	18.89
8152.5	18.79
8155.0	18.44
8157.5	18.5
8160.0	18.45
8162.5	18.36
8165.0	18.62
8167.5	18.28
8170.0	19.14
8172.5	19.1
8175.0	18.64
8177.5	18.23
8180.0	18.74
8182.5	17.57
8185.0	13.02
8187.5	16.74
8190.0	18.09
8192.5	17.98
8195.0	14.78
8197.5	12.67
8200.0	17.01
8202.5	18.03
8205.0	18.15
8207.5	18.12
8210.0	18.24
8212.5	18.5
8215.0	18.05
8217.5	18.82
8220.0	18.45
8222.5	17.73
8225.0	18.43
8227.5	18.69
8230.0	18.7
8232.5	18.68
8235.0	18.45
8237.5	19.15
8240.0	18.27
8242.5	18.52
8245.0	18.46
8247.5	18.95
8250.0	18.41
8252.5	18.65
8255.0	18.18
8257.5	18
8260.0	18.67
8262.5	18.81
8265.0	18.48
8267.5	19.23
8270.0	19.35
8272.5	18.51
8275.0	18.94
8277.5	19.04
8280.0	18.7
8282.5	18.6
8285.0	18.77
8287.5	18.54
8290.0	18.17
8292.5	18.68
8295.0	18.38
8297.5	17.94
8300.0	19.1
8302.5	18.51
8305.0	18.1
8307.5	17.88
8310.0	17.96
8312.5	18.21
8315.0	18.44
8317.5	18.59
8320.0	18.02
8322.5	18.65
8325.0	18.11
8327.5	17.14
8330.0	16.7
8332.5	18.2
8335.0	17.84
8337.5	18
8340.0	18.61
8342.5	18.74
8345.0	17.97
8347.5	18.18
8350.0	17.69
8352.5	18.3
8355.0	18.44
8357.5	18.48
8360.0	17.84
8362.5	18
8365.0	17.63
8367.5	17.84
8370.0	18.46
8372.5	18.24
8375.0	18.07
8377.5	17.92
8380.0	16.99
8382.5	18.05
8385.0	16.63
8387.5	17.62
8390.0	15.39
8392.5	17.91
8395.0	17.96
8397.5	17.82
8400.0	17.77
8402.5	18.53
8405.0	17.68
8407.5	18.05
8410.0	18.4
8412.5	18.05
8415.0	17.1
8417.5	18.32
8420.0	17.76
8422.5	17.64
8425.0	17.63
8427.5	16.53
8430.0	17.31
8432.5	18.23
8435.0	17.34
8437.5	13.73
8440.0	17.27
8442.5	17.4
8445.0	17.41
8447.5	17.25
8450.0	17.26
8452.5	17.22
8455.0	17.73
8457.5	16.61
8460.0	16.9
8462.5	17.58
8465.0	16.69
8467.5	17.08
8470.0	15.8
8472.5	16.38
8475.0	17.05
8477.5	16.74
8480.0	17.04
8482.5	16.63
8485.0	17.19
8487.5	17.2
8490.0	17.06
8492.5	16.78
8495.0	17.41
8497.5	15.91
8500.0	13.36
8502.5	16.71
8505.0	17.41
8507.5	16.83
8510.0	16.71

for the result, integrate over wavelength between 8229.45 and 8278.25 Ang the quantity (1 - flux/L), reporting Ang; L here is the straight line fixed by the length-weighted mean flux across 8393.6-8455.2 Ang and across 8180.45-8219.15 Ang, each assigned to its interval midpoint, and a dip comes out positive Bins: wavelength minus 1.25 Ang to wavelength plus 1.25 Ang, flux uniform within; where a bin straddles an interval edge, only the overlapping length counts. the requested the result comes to -4.2 Ang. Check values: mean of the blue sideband 17.1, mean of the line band 18.7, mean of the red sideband 17.5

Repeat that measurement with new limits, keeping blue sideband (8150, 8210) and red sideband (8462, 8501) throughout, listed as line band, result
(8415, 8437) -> -0.8 Ang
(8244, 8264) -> -1.3 Ang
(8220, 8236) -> -0.9 Ang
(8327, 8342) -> -0.6 Ang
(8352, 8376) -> -1.5 Ang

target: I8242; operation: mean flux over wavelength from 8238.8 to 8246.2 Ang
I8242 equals 18.4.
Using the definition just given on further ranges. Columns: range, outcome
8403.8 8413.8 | 18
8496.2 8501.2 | 14.7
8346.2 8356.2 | 18.2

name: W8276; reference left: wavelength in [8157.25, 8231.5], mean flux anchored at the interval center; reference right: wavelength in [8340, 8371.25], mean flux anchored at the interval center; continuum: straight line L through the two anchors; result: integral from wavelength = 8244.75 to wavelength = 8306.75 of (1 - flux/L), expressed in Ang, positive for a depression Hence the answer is -2.2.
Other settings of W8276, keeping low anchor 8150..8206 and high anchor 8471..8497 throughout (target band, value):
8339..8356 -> -1.0 Ang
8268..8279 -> -1.0 Ang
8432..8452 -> 0.1 Ang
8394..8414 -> -1.1 Ang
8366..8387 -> -0.7 Ang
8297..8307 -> -0.6 Ang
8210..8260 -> -2.8 Ang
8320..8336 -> -0.5 Ang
